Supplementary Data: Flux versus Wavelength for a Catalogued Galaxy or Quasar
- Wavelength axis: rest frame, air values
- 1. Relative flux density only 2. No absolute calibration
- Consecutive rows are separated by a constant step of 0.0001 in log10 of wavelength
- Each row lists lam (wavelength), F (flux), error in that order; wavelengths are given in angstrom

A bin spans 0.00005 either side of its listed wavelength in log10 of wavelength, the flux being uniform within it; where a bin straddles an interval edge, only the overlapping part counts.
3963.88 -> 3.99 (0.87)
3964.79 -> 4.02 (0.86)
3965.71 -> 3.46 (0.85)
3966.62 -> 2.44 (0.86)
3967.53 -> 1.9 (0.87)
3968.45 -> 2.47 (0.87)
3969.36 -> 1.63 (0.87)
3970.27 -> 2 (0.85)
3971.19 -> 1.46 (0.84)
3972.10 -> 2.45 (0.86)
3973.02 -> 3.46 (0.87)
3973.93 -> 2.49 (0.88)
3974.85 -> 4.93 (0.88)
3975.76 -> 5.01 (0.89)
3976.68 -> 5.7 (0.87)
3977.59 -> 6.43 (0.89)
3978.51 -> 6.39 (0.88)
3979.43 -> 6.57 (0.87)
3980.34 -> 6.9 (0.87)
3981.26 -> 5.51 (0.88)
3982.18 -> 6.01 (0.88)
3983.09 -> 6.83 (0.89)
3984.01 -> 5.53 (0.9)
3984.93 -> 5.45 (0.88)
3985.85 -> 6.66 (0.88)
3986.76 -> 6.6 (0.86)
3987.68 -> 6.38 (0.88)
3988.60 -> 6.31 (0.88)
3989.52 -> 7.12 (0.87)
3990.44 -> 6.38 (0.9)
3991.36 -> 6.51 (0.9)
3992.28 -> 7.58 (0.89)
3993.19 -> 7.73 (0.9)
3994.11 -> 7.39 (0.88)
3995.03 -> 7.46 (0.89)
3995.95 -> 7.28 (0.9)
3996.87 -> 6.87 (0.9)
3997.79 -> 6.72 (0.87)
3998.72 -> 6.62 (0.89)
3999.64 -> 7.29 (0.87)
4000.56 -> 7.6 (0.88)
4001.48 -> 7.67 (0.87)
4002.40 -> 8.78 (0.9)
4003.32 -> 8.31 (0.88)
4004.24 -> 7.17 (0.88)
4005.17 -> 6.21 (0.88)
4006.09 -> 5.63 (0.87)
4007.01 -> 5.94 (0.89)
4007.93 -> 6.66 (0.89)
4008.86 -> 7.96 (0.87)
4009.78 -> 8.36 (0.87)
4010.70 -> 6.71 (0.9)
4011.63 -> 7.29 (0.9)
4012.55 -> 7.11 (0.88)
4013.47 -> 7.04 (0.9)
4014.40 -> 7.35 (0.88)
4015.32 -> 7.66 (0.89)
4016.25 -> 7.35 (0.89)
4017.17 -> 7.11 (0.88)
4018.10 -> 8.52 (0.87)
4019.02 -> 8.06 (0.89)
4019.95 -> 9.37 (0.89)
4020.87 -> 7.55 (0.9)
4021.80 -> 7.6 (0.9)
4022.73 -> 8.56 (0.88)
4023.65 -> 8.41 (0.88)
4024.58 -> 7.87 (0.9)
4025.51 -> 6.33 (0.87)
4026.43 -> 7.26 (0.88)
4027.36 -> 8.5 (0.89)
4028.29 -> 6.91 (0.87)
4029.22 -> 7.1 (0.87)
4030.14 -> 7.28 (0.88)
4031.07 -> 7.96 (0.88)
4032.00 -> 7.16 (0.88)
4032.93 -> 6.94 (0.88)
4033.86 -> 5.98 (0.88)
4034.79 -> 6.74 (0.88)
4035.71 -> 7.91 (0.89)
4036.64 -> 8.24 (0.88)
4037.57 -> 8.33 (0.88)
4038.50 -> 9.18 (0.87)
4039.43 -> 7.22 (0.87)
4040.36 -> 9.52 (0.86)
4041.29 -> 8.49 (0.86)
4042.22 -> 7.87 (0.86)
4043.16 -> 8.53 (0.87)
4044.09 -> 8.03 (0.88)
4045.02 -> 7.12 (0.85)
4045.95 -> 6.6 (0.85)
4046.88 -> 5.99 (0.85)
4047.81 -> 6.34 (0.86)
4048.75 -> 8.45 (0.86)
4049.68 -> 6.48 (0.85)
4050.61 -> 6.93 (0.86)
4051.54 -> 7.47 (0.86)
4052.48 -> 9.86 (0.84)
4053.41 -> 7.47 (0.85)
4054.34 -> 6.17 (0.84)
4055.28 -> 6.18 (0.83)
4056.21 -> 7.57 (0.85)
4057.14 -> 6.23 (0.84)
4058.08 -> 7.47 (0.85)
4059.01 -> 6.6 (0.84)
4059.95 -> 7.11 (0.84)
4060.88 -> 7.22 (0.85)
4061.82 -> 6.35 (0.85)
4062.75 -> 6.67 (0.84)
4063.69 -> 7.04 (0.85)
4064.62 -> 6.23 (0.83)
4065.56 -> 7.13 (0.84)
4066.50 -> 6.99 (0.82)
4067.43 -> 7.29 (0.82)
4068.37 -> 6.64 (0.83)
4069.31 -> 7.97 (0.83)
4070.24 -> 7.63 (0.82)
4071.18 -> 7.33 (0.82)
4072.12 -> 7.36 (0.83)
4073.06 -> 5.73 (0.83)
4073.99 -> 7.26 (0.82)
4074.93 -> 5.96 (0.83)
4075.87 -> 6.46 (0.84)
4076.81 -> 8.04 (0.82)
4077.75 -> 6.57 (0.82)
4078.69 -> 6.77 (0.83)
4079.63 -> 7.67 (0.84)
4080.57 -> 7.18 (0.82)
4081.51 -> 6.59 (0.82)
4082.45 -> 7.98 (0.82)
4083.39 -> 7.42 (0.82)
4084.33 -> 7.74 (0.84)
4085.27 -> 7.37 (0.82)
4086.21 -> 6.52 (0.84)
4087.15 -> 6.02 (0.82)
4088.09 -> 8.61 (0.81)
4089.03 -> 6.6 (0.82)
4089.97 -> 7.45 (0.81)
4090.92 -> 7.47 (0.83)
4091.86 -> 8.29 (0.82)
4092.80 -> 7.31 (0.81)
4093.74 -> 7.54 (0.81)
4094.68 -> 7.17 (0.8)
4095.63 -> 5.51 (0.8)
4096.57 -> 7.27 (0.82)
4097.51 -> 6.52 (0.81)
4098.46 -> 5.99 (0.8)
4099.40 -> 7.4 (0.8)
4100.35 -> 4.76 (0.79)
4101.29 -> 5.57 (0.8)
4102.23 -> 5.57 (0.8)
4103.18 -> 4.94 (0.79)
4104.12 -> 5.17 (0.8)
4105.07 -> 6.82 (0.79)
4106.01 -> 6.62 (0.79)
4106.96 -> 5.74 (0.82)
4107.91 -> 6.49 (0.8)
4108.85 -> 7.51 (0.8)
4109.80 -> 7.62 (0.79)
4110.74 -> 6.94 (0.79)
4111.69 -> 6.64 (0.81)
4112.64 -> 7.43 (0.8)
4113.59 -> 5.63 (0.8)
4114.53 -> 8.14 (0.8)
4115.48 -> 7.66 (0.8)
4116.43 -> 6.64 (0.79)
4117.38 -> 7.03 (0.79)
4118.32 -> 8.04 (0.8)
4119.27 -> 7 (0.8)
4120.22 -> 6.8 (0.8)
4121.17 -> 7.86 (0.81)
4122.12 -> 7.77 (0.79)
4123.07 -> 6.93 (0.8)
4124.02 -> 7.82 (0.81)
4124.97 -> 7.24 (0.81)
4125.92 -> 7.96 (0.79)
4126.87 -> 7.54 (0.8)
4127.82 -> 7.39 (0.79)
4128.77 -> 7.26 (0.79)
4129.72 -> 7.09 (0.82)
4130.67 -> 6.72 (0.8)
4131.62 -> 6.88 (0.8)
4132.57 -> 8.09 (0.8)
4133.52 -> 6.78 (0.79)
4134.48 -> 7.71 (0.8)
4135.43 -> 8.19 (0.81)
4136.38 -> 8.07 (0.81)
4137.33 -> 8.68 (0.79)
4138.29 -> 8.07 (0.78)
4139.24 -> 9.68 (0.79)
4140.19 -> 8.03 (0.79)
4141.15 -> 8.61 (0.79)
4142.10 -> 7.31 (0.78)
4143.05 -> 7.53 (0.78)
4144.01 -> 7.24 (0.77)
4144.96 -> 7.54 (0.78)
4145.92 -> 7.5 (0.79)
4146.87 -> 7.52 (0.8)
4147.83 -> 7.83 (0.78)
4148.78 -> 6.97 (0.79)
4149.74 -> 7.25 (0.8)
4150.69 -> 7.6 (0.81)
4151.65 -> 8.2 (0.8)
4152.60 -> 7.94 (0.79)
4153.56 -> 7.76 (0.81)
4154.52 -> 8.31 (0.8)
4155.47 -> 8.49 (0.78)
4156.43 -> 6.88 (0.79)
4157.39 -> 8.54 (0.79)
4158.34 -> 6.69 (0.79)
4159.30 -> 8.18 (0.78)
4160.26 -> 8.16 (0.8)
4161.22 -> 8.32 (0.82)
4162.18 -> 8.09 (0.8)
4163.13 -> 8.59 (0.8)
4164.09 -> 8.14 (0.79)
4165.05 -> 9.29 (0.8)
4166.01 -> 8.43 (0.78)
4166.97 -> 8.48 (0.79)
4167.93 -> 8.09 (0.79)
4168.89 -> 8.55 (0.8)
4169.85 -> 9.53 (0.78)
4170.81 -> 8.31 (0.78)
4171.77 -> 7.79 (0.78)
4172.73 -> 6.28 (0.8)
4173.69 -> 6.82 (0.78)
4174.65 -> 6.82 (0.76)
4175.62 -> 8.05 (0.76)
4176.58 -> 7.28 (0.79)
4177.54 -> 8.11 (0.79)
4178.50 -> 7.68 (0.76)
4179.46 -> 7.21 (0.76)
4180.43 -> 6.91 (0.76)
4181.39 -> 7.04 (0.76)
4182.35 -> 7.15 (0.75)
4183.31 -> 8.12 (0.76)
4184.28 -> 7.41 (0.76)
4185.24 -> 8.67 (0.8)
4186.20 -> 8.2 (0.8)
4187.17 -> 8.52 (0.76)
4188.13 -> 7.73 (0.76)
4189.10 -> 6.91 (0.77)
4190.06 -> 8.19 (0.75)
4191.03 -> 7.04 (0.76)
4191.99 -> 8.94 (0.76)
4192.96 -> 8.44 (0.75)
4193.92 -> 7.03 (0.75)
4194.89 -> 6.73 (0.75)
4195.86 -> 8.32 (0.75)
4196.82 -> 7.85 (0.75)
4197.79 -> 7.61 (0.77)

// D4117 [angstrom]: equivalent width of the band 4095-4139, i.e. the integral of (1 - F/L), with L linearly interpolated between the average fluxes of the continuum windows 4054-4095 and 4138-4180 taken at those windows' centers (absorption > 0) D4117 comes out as 2.88 angstrom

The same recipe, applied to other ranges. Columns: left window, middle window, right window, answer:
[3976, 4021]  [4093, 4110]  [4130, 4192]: 2.68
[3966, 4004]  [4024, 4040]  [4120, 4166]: -2.88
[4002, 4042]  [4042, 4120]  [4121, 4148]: 6.76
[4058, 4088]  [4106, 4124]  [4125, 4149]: 0.85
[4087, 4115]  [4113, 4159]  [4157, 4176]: -1.08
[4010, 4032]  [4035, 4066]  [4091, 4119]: -0.40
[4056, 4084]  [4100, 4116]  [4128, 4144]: 2.18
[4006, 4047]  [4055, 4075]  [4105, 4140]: 1.50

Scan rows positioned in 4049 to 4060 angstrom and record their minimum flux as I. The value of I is 6.17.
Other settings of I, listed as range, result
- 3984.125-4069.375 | 5.45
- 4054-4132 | 4.76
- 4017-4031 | 6.33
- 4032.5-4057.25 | 5.98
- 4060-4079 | 5.73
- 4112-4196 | 5.63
